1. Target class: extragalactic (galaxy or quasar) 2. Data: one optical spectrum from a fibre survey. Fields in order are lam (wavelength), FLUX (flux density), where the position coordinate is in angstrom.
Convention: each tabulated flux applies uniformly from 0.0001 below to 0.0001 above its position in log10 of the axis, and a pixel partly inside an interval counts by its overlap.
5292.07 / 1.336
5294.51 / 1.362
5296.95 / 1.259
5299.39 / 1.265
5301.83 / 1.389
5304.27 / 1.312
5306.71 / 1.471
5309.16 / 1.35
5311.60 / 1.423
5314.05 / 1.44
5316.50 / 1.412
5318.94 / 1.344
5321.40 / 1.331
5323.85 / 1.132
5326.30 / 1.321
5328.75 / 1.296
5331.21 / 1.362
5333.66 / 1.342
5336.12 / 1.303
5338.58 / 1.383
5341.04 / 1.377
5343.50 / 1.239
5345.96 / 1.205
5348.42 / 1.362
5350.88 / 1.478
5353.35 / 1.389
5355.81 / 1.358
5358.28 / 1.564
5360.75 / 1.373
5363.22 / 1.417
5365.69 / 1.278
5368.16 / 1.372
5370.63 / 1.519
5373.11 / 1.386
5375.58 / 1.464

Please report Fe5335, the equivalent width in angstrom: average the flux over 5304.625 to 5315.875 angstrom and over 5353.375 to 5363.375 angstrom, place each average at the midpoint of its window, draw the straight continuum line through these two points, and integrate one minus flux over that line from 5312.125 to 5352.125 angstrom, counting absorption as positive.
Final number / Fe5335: 2.3 angstrom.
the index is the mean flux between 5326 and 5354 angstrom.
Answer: 1.34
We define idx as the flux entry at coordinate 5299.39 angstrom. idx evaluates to 1.265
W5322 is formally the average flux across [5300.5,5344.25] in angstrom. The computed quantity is 1.35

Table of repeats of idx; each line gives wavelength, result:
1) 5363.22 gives 1.417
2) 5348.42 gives 1.362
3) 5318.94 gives 1.344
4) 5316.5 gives 1.412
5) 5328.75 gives 1.296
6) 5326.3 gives 1.321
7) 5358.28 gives 1.564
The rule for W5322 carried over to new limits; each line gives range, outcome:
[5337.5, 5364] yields 1.38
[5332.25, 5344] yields 1.33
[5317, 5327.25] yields 1.29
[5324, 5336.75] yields 1.31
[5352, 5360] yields 1.43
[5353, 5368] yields 1.4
